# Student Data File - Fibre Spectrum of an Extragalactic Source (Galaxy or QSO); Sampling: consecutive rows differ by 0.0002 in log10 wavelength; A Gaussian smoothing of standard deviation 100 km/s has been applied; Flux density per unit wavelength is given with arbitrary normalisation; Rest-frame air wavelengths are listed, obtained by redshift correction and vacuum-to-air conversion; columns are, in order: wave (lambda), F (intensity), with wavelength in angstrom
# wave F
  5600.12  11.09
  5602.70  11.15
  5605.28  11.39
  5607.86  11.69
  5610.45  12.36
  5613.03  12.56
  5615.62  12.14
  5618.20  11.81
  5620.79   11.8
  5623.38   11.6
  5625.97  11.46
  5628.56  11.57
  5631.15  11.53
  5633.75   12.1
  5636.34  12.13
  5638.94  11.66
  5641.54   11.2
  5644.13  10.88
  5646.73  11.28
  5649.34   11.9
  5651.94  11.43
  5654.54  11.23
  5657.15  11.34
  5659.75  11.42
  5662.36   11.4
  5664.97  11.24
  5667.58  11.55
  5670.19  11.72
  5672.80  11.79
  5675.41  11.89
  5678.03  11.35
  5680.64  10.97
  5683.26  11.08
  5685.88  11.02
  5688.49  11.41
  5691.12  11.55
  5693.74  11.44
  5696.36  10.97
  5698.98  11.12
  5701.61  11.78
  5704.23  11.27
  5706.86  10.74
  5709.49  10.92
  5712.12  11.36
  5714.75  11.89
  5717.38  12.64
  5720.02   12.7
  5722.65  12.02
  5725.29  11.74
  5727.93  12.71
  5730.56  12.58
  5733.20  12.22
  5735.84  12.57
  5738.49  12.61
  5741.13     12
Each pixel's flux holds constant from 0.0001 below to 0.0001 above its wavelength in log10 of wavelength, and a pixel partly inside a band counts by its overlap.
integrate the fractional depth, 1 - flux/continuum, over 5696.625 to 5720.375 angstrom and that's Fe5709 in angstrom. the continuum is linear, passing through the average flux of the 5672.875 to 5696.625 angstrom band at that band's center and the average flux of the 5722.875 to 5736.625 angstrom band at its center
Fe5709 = 0.7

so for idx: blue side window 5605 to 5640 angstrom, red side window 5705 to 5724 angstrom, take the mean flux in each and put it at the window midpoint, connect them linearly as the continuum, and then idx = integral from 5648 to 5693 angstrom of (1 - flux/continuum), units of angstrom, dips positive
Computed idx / 1.4 angstrom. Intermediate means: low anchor 11.9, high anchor 11.7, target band 11.4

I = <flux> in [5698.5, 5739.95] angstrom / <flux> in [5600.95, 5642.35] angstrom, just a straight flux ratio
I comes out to 1.02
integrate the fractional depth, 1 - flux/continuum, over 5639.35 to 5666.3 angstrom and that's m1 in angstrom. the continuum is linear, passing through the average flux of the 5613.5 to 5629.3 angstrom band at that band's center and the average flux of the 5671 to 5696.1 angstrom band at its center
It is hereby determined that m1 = 0.5 angstrom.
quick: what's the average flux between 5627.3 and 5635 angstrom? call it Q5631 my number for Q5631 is 11.7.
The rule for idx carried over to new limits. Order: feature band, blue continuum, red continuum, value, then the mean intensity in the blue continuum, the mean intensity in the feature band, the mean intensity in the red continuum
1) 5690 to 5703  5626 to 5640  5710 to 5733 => 0.7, 11.8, 11.4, 12.2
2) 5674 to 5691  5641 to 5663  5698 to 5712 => -0.1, 11.3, 11.3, 11.2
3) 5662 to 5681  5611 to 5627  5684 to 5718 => 0.1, 11.9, 11.5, 11.4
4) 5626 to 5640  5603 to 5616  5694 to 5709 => 0.0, 11.9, 11.8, 11.2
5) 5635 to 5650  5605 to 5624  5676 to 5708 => 0.3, 12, 11.5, 11.2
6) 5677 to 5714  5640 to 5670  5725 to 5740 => 2.2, 11.4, 11.2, 12.4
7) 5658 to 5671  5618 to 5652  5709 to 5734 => 0.4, 11.6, 11.5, 12.1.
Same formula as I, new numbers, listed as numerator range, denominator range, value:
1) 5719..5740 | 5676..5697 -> 1.10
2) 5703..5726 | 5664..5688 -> 1.03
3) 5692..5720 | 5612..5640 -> 0.97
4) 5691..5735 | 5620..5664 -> 1.02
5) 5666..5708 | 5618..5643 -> 0.97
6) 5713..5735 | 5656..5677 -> 1.07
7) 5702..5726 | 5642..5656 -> 1.03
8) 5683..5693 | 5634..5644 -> 0.97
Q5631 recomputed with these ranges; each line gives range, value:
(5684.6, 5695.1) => 11.4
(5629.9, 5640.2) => 11.9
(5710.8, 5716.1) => 11.6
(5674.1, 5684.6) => 11.3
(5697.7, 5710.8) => 11.2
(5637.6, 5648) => 11.3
